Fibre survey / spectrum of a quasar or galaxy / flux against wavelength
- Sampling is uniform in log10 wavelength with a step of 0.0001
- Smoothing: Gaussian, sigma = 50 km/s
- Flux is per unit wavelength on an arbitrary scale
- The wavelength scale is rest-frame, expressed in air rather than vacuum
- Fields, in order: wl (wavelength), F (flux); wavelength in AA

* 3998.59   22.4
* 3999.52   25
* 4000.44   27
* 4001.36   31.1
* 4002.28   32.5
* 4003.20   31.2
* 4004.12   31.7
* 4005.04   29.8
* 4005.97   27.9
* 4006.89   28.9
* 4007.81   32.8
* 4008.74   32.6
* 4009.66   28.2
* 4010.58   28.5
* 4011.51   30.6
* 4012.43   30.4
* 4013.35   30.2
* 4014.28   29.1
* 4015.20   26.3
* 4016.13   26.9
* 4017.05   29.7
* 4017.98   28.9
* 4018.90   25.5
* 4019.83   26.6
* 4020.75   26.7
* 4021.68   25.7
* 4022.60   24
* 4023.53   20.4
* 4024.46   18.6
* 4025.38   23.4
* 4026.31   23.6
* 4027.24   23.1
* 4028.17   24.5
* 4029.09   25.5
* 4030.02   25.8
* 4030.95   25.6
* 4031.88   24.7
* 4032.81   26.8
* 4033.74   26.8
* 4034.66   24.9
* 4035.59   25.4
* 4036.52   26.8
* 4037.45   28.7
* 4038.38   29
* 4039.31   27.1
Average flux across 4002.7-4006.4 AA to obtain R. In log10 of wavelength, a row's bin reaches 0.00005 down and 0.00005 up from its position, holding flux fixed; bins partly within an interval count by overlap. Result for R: 30.2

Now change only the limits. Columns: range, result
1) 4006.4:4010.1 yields 30.6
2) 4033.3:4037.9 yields 26.6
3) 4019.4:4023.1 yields 25.7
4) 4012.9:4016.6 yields 28.1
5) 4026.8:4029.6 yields 24.4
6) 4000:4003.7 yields 30.5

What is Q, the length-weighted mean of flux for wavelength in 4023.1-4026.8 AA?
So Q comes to 21.5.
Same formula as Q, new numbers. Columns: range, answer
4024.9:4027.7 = 23.3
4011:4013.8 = 30.4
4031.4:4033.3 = 25.7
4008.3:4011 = 29.8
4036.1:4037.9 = 27.8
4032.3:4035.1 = 26.2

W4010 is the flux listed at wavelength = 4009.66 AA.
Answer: 28.2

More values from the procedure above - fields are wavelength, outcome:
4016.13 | 26.9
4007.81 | 32.8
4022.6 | 24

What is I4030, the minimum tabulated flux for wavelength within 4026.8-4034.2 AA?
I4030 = 23.1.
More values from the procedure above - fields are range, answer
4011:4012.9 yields 30.4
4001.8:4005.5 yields 29.8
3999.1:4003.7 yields 25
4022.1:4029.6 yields 18.6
